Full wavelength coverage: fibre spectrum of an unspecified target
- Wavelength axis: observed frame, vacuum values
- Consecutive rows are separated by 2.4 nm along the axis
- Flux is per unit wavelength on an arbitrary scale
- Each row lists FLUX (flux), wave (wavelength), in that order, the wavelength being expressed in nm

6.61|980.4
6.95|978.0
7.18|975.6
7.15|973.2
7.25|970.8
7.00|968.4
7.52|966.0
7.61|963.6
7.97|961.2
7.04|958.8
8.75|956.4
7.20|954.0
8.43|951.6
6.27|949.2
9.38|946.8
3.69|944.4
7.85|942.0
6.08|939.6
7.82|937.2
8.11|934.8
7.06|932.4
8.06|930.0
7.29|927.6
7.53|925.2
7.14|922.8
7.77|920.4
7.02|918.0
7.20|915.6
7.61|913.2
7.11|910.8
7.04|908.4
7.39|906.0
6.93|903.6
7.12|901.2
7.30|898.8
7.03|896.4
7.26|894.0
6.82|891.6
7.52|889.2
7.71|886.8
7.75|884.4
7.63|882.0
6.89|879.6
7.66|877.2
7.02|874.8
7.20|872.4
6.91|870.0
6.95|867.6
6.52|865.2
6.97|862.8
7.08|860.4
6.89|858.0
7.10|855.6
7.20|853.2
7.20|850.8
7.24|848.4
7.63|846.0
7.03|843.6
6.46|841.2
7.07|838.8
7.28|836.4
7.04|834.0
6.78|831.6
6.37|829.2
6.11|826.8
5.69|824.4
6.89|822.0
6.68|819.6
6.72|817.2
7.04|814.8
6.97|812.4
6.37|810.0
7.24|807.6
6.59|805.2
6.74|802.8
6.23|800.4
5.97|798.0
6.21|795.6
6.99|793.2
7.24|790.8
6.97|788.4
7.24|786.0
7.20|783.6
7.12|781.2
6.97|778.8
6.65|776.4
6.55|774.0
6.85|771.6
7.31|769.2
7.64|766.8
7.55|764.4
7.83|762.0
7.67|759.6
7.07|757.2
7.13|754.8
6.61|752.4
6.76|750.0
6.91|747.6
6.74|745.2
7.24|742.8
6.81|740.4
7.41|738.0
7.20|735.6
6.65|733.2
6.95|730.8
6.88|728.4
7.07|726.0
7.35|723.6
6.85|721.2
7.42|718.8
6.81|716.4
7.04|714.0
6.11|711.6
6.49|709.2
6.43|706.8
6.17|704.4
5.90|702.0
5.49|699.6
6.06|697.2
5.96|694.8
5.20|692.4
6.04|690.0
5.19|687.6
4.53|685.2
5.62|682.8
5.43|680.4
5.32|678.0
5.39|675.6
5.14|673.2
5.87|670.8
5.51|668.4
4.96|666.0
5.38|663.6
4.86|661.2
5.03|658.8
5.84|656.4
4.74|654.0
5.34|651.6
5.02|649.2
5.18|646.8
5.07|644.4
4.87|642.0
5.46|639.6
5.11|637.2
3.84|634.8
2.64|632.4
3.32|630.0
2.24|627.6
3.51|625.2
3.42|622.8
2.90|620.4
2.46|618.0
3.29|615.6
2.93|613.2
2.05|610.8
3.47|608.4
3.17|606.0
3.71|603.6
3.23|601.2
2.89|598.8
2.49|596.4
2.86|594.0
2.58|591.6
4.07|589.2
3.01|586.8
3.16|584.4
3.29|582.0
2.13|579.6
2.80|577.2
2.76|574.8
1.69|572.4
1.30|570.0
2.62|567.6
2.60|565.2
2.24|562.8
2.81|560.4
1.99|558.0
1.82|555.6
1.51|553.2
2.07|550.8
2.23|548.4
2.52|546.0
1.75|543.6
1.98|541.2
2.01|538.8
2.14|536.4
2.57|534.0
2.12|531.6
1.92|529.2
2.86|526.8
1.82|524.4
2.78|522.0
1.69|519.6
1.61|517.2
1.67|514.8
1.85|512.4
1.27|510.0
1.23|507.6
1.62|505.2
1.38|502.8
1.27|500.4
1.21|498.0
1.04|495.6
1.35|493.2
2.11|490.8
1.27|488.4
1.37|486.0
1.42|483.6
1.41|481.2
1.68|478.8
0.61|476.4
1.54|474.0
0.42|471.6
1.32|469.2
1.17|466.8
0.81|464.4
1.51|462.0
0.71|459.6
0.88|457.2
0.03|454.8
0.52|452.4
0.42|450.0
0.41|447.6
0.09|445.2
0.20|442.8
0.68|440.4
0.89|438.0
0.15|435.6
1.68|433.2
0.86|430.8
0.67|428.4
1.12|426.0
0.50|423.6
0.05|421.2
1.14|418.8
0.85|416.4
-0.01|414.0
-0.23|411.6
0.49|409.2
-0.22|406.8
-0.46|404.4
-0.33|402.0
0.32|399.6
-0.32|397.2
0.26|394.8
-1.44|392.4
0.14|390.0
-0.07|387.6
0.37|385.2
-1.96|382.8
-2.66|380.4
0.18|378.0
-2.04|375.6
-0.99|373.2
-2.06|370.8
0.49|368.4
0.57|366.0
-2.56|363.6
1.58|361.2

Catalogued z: 0.594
